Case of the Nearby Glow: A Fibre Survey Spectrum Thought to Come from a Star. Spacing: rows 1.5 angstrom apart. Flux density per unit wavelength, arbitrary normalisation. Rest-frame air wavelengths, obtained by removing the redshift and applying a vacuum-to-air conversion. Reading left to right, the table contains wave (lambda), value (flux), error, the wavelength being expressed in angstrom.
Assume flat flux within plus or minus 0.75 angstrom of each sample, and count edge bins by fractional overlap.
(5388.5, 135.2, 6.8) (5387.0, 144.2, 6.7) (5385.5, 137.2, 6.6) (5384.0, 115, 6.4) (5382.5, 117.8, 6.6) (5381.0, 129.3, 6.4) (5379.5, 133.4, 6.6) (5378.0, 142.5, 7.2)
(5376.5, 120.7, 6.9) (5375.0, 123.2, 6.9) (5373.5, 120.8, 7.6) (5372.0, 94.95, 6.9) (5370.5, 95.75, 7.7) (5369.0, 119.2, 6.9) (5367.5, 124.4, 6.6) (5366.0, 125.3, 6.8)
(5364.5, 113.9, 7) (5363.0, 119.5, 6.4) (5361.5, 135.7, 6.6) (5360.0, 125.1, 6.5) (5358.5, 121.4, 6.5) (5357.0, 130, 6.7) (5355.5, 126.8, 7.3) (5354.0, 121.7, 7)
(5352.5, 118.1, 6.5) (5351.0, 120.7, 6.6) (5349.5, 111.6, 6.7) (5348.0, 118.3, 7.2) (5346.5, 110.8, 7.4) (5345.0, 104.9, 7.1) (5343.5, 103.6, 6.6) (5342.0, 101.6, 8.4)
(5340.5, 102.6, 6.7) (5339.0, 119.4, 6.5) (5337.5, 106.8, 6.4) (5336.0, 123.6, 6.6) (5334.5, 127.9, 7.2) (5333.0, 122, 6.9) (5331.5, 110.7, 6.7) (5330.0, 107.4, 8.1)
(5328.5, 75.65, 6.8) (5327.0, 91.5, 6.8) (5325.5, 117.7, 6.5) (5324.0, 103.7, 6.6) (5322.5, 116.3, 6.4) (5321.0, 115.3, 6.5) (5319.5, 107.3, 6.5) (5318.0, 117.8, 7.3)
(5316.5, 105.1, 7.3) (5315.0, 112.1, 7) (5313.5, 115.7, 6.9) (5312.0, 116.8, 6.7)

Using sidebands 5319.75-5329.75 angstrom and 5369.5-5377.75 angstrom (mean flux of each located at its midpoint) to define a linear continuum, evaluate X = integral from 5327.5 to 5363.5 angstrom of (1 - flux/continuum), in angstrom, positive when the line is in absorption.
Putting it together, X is -2.40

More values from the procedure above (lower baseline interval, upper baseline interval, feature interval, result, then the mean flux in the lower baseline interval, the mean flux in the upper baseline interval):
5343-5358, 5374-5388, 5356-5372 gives 0.3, 117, 129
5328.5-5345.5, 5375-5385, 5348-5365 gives -0.7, 110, 126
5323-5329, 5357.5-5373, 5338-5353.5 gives -0.4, 98.8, 118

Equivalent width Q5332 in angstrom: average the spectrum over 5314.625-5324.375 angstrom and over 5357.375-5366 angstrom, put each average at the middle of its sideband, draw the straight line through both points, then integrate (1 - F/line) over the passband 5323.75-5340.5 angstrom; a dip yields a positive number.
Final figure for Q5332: 0.8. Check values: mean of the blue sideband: 111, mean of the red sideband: 124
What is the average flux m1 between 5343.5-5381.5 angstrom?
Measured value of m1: 120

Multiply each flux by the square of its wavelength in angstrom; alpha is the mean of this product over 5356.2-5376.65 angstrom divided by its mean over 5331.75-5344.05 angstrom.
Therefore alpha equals 1.1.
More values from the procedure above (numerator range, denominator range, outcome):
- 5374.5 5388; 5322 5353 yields 1.20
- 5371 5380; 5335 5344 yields 1.12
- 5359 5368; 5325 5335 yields 1.17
